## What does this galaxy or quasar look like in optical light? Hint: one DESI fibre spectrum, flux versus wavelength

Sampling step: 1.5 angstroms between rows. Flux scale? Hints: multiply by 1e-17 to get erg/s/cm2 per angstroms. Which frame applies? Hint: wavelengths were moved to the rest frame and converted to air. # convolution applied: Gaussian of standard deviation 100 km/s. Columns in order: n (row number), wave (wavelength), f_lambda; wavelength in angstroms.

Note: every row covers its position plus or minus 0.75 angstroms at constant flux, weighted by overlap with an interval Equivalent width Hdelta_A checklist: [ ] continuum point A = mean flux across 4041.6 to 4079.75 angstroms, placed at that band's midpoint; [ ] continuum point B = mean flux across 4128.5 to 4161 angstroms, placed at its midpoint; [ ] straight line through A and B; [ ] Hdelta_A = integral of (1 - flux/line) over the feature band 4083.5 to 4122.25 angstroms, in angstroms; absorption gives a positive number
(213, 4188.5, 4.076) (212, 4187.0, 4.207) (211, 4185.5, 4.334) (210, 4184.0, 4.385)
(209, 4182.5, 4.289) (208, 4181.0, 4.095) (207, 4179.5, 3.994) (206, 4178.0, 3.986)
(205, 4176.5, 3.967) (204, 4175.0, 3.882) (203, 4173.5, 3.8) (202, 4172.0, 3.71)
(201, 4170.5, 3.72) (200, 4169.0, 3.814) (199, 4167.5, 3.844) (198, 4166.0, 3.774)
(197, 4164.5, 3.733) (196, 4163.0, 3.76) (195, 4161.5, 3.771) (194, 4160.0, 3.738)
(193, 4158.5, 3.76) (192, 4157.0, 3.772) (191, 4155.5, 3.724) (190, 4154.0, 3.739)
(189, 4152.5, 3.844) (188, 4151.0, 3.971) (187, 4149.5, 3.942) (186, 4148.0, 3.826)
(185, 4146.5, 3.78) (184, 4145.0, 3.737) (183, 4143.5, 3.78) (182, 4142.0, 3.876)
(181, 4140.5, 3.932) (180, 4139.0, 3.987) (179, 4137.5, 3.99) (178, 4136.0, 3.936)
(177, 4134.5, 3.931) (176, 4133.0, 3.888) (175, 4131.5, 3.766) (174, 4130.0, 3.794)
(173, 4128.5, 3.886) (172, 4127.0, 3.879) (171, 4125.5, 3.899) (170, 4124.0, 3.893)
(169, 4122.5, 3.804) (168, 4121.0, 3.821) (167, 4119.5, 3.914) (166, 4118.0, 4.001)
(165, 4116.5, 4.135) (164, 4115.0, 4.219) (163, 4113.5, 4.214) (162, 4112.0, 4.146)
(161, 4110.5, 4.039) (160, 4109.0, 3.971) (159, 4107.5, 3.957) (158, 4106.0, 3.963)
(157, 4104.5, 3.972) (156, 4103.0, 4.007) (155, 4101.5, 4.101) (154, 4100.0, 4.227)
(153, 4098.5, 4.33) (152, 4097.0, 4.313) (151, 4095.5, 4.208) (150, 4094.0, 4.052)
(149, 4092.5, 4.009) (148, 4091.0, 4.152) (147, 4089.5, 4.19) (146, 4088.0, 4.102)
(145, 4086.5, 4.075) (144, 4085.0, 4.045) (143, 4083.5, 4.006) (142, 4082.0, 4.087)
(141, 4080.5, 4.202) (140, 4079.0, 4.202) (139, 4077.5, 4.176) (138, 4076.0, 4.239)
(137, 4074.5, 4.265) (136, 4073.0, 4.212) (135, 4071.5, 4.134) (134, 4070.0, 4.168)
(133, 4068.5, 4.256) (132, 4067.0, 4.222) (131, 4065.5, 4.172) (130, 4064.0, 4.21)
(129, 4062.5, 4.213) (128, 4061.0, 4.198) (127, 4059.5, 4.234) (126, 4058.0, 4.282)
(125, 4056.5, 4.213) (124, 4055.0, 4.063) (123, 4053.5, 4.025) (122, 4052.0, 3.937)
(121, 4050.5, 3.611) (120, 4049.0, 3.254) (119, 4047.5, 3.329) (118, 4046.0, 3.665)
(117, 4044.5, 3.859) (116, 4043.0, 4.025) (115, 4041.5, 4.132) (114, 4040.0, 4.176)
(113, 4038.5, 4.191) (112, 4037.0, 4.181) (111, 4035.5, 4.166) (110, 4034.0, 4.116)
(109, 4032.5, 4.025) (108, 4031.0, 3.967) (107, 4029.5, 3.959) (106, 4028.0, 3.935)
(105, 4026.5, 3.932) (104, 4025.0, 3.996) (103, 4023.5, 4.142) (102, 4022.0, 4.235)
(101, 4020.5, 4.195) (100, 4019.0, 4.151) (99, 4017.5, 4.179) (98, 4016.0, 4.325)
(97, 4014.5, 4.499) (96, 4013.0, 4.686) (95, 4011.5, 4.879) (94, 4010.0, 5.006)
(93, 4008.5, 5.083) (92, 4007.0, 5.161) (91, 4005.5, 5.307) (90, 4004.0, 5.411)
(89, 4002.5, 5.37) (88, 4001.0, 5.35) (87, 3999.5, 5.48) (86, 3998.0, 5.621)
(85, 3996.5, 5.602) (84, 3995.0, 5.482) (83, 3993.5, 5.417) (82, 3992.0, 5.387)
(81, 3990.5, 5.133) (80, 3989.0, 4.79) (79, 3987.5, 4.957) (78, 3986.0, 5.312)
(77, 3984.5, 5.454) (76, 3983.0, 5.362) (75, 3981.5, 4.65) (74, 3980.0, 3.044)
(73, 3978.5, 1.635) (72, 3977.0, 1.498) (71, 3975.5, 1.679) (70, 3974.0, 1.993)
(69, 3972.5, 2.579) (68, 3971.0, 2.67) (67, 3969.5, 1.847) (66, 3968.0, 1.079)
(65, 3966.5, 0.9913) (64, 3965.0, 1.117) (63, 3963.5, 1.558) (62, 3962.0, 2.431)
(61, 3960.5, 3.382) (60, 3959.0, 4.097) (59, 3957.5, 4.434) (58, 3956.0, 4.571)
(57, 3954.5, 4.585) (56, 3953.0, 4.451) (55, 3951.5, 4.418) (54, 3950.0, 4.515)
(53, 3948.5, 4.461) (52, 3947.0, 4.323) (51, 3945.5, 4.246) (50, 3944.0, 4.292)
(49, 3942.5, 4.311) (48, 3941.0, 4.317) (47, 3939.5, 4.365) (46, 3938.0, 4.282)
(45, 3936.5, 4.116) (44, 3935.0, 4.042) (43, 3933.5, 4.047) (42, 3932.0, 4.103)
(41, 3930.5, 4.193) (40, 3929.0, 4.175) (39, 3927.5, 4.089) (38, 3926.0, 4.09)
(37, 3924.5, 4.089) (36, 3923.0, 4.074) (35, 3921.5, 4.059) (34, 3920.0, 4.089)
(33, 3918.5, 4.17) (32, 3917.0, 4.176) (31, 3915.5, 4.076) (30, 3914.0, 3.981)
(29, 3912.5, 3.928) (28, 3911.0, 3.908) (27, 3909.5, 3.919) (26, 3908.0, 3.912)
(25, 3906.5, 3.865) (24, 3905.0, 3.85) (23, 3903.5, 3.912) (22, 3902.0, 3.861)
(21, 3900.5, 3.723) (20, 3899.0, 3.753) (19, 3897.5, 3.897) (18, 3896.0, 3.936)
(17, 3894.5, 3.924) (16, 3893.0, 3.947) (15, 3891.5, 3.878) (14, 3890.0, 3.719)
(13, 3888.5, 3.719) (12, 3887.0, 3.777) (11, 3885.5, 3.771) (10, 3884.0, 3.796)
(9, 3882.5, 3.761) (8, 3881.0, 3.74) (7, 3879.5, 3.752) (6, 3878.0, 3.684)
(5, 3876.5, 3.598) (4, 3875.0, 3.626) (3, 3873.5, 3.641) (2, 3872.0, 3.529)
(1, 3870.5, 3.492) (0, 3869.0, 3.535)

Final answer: -1.3 angstroms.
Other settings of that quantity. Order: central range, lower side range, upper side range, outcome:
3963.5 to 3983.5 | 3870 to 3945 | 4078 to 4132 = 8.7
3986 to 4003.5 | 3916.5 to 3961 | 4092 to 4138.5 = -4.9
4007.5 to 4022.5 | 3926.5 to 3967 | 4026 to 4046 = -2.0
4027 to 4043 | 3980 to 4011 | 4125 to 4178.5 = 2.6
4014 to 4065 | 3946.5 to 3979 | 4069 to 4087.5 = -4.3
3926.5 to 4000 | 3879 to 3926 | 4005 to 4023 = 7.1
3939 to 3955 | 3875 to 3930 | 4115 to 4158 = -2.0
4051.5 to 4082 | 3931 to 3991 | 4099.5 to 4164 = -3.0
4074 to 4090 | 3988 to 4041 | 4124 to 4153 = 0.4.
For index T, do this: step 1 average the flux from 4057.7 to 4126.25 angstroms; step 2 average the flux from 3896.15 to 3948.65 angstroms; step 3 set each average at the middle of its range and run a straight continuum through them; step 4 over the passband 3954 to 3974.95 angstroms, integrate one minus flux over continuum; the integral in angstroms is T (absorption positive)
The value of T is 7.4 angstroms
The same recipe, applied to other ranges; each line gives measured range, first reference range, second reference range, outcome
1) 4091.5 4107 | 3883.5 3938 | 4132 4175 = -1.0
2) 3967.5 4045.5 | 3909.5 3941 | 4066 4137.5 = -2.7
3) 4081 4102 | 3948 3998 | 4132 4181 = -1.9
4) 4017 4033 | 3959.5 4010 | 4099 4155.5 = -0.7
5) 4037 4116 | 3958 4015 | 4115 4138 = -3.0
